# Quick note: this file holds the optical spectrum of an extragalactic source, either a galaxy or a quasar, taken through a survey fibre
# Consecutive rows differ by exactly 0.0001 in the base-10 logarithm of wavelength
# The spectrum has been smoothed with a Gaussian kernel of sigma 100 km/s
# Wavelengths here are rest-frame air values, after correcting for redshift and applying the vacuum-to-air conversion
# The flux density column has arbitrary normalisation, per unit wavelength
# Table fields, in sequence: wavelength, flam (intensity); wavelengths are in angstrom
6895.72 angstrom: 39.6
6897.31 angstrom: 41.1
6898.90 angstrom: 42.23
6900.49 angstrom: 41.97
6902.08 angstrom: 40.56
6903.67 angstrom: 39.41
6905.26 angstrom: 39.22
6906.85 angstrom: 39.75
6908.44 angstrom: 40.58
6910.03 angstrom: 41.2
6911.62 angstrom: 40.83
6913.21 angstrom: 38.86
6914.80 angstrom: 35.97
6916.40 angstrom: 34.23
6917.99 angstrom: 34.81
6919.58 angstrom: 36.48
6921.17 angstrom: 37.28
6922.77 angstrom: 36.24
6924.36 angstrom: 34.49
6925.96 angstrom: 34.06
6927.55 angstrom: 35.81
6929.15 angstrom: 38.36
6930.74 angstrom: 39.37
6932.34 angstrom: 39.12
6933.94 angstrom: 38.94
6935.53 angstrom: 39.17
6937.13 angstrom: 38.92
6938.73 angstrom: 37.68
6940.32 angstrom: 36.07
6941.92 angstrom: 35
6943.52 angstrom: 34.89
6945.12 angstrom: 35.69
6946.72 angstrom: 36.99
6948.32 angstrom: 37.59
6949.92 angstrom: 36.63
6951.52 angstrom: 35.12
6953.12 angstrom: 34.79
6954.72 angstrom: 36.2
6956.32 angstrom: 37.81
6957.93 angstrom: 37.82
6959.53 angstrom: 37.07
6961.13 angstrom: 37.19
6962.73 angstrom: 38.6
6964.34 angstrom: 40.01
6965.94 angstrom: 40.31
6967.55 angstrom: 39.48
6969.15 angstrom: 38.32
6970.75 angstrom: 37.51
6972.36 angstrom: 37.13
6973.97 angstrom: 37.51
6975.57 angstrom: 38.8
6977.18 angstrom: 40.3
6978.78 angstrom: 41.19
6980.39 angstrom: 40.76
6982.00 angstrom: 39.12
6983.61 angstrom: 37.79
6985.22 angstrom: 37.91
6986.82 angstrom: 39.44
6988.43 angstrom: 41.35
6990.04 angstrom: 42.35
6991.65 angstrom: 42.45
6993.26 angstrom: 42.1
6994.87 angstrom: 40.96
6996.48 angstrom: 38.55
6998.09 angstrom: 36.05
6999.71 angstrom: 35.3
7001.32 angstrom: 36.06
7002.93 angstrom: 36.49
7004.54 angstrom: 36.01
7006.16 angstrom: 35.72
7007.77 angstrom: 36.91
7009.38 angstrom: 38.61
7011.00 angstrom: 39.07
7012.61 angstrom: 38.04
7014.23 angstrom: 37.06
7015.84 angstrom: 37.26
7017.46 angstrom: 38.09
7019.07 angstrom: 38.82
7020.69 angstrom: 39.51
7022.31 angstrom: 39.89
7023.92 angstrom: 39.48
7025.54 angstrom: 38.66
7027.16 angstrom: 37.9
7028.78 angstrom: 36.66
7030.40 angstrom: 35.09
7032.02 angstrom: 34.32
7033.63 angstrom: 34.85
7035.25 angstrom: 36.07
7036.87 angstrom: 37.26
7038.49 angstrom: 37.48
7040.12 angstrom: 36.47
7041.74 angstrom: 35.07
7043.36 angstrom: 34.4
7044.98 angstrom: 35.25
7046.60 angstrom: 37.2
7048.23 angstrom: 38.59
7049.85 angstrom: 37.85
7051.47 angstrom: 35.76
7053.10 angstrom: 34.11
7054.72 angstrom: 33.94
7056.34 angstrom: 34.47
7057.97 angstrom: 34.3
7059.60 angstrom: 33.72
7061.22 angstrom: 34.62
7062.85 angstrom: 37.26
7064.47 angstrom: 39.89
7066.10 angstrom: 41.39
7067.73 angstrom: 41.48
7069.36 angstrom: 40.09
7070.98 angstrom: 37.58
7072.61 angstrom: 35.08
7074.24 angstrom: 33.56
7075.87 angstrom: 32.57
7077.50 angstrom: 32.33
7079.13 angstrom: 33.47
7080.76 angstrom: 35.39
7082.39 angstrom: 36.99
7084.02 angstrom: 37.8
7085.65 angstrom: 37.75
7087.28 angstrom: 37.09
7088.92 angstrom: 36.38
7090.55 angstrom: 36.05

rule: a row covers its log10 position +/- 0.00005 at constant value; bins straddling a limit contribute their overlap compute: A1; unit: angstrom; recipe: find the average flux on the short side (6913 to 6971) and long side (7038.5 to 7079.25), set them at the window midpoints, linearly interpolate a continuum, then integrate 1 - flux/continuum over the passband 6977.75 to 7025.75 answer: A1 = -2.8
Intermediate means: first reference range 37.1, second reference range 36.1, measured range 38.7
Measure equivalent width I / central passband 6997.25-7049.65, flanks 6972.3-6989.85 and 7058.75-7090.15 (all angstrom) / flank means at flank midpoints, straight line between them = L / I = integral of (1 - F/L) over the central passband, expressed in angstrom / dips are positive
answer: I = 1.52 angstrom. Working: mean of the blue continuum 39.4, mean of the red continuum 36.5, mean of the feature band 37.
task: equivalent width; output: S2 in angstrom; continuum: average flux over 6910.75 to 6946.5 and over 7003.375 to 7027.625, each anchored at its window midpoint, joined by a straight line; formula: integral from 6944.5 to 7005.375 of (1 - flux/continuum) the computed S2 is -1.2 angstrom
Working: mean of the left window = 36.9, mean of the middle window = 38.3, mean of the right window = 38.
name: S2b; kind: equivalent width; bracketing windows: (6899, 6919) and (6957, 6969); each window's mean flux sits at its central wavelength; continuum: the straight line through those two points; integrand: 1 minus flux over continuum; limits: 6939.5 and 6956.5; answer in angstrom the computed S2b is 1.2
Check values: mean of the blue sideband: 39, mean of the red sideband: 38.6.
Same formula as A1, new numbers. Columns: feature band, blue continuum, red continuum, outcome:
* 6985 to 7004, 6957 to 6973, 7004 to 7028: -0.4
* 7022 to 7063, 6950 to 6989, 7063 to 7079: 1.4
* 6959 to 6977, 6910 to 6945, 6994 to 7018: -0.6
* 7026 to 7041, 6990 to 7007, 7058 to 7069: 0.7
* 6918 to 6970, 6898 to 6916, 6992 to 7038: 2.5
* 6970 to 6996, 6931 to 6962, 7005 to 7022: -1.6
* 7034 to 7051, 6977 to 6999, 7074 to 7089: 0.4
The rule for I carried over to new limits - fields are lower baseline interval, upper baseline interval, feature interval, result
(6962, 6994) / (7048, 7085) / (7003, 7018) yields 0.38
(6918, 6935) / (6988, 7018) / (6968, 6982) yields -0.43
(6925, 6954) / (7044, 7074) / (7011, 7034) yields -0.54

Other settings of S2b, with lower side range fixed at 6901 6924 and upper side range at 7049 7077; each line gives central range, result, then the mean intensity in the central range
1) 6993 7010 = -0.1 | 37.4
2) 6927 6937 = -0.2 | 38.5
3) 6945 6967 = 0.2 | 37.3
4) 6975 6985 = -0.6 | 39.6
